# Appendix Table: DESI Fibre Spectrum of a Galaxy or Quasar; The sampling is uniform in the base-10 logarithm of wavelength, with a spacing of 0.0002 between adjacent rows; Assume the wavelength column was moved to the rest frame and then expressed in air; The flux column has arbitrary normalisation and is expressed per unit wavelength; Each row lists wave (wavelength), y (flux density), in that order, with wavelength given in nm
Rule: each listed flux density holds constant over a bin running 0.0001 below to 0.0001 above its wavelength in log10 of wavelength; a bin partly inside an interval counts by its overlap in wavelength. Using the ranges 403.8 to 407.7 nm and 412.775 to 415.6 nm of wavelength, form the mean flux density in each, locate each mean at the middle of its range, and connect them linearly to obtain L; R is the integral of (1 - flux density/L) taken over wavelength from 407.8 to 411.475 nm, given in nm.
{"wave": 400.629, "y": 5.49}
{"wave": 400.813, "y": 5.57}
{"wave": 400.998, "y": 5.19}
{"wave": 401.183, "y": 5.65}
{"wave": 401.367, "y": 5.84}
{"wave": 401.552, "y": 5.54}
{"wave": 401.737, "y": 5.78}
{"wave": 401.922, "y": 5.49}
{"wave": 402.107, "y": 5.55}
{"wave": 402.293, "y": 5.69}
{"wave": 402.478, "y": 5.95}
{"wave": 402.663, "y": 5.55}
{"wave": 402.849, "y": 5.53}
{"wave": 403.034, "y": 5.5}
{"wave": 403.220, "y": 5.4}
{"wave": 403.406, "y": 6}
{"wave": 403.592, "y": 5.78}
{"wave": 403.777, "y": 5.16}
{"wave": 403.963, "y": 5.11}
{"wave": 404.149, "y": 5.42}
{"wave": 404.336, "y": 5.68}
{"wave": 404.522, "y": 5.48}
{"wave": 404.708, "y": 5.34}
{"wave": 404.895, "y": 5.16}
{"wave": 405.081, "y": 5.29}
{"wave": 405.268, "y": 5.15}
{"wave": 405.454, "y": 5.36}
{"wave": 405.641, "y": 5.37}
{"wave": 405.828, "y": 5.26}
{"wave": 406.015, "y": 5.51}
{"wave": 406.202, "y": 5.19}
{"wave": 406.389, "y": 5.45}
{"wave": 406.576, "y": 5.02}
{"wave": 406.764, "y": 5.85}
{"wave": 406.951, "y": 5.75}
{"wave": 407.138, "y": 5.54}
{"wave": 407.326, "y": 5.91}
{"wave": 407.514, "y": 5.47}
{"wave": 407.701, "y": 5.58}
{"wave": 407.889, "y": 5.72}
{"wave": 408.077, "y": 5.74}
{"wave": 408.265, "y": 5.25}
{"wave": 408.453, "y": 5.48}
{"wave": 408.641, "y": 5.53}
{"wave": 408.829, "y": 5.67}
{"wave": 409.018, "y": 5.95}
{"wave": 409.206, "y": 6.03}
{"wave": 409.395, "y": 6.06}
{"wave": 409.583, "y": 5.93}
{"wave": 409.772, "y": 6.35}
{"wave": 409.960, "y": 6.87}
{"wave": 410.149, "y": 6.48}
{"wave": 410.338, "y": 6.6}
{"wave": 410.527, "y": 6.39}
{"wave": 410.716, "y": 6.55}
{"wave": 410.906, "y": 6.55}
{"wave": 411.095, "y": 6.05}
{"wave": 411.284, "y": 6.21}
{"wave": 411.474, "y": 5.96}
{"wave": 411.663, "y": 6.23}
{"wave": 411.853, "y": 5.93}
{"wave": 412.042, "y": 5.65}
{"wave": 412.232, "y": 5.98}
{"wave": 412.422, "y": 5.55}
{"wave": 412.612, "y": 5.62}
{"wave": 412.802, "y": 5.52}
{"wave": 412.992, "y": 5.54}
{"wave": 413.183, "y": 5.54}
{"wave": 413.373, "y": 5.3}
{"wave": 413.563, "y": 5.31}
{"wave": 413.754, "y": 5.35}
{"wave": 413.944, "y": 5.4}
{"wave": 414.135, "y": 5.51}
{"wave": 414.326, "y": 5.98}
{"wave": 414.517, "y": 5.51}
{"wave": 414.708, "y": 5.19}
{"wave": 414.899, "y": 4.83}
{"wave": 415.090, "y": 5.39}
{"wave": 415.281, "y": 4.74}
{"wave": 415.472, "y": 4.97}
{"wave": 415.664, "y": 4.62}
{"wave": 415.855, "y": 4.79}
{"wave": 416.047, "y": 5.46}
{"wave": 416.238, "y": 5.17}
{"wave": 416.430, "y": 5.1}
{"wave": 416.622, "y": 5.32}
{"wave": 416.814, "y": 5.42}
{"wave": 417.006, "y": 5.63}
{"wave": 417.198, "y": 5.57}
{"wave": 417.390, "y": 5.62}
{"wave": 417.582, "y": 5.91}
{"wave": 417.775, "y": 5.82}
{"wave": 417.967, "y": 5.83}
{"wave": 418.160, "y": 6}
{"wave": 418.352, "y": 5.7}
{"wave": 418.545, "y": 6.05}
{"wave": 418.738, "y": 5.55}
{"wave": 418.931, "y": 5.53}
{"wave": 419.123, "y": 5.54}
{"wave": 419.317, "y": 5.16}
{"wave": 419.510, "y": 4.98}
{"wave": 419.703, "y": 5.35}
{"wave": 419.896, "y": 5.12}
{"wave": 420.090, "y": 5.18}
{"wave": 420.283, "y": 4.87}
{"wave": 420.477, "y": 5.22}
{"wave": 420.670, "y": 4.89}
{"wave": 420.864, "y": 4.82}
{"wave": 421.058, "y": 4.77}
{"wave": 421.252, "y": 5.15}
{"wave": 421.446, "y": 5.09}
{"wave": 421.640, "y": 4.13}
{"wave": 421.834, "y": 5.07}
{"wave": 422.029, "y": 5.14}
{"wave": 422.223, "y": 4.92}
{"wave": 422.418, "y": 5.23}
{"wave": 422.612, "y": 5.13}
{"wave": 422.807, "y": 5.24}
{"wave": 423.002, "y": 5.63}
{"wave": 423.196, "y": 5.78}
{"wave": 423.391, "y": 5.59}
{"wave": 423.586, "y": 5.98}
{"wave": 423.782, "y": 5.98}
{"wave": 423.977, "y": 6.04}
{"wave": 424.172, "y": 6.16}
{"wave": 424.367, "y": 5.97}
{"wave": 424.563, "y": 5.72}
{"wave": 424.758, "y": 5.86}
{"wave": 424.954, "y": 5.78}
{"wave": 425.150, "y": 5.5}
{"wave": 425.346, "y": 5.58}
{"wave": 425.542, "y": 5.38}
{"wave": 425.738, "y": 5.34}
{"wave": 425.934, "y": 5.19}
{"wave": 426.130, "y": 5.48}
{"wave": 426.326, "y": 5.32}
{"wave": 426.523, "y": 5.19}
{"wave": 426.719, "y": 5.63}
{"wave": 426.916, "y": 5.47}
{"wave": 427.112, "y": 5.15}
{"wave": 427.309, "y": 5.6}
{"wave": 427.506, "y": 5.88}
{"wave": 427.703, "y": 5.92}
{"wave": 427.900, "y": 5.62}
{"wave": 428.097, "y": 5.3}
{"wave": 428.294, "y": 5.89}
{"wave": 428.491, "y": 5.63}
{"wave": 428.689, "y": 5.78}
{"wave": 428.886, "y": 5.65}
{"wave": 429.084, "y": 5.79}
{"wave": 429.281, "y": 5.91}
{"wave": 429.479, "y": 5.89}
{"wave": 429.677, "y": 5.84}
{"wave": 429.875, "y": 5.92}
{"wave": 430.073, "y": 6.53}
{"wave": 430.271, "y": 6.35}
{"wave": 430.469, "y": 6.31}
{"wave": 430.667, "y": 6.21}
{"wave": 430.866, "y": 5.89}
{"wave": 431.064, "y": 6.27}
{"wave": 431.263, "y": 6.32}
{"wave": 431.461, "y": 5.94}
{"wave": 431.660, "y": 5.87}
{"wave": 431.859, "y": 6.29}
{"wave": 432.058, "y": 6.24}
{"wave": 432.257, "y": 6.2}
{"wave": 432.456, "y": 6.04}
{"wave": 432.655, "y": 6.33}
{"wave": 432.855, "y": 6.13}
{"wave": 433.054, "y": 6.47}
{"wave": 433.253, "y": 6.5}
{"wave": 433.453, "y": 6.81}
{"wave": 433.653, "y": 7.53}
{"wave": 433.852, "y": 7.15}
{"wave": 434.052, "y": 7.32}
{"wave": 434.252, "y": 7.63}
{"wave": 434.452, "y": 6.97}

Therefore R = -0.479 nm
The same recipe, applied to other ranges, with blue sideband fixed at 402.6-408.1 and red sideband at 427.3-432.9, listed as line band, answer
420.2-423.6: 0.40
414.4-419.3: 0.26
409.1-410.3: -0.16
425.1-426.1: 0.08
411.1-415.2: 0.02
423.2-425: -0.01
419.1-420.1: 0.10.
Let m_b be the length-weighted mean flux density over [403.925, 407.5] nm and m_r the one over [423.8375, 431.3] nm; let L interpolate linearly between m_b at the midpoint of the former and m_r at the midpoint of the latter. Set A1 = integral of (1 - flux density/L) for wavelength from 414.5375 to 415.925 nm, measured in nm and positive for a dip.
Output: 0.15 nm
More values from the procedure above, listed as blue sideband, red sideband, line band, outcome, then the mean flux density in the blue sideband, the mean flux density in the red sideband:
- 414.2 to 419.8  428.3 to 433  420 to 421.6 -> 0.18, 5.41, 6.06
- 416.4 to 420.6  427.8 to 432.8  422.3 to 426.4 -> 0.09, 5.48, 6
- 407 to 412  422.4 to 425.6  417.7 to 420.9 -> 0.22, 6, 5.69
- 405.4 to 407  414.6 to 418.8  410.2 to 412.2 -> -0.30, 5.41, 5.39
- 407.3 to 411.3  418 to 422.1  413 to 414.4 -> 0.05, 6.02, 5.21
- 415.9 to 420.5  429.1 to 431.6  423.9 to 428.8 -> 0.23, 5.46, 6.1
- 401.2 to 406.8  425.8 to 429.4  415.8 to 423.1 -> 0.33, 5.48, 5.58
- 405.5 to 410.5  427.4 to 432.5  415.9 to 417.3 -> 0.12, 5.76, 5.98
